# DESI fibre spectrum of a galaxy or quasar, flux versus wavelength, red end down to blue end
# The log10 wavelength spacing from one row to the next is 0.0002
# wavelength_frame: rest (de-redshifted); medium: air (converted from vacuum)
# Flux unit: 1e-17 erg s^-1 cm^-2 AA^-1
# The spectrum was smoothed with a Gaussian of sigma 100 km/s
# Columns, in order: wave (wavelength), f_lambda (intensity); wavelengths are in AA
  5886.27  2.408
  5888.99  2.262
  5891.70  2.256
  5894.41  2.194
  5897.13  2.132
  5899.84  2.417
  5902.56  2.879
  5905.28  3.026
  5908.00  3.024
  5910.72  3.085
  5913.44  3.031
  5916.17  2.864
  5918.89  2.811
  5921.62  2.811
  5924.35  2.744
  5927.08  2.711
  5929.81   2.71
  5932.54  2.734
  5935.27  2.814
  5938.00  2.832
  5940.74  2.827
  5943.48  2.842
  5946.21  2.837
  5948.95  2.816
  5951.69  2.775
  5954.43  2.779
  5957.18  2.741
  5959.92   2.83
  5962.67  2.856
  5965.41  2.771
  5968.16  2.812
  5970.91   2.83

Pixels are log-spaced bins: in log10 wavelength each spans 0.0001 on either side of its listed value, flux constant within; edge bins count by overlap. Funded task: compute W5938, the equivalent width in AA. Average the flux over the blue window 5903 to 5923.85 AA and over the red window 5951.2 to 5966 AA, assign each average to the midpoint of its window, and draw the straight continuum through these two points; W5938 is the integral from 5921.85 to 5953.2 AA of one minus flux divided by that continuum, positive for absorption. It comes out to 0.8 AA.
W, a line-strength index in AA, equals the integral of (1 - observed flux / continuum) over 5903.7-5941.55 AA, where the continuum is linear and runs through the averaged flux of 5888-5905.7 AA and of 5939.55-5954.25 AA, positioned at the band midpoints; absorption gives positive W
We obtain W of -3.4 AA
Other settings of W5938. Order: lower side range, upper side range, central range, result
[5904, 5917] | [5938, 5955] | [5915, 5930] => 0.9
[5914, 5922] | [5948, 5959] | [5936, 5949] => -0.1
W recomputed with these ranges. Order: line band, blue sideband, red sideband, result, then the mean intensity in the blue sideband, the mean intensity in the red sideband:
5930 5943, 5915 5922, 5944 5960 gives 0.1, 2.83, 2.8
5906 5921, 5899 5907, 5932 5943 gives -0.8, 2.81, 2.81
